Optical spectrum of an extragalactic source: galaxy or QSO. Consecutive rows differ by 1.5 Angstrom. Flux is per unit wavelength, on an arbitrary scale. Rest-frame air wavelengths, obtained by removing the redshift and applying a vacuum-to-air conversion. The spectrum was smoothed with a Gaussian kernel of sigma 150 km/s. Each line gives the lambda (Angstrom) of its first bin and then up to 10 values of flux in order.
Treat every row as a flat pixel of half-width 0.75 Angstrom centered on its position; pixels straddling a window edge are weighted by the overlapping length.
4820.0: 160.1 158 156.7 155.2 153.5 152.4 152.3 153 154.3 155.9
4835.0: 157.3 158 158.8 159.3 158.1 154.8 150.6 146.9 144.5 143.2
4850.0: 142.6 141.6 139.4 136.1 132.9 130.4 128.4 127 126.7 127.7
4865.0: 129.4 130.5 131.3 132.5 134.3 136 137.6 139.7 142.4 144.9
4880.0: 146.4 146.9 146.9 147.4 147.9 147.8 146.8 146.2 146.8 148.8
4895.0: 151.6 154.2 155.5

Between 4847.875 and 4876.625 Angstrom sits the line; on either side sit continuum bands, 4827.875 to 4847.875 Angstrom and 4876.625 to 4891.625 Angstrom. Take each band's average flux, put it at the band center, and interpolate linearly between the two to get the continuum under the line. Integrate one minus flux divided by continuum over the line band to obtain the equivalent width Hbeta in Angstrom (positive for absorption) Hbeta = 3.05 Angstrom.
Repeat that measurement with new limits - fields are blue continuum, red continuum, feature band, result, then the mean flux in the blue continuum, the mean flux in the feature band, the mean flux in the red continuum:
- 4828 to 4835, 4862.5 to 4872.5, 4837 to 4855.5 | -0.4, 154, 148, 131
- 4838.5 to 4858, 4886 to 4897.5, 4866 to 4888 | 1.0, 145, 141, 149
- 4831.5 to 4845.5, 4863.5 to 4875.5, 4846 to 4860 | 0.7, 156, 138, 133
